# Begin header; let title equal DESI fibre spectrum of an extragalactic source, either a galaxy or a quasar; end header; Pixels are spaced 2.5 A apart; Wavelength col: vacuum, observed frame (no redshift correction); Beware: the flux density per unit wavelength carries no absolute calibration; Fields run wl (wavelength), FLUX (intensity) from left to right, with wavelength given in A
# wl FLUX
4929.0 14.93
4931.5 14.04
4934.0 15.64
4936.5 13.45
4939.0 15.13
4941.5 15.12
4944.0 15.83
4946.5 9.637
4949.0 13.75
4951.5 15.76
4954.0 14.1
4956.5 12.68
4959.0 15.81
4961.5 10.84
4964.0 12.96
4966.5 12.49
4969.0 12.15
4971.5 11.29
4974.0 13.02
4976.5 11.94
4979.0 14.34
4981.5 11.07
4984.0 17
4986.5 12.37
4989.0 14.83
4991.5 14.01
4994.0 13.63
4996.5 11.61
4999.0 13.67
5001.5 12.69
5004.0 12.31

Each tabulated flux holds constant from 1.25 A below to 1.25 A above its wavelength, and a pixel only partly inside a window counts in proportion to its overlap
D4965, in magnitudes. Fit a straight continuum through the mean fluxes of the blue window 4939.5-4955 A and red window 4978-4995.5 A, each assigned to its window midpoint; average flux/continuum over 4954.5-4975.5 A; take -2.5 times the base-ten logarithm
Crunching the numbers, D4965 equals 0.105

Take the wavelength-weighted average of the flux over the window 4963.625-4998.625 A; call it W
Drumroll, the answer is 13.1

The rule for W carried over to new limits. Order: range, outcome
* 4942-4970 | 13.3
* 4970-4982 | 12.4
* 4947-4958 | 13.8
